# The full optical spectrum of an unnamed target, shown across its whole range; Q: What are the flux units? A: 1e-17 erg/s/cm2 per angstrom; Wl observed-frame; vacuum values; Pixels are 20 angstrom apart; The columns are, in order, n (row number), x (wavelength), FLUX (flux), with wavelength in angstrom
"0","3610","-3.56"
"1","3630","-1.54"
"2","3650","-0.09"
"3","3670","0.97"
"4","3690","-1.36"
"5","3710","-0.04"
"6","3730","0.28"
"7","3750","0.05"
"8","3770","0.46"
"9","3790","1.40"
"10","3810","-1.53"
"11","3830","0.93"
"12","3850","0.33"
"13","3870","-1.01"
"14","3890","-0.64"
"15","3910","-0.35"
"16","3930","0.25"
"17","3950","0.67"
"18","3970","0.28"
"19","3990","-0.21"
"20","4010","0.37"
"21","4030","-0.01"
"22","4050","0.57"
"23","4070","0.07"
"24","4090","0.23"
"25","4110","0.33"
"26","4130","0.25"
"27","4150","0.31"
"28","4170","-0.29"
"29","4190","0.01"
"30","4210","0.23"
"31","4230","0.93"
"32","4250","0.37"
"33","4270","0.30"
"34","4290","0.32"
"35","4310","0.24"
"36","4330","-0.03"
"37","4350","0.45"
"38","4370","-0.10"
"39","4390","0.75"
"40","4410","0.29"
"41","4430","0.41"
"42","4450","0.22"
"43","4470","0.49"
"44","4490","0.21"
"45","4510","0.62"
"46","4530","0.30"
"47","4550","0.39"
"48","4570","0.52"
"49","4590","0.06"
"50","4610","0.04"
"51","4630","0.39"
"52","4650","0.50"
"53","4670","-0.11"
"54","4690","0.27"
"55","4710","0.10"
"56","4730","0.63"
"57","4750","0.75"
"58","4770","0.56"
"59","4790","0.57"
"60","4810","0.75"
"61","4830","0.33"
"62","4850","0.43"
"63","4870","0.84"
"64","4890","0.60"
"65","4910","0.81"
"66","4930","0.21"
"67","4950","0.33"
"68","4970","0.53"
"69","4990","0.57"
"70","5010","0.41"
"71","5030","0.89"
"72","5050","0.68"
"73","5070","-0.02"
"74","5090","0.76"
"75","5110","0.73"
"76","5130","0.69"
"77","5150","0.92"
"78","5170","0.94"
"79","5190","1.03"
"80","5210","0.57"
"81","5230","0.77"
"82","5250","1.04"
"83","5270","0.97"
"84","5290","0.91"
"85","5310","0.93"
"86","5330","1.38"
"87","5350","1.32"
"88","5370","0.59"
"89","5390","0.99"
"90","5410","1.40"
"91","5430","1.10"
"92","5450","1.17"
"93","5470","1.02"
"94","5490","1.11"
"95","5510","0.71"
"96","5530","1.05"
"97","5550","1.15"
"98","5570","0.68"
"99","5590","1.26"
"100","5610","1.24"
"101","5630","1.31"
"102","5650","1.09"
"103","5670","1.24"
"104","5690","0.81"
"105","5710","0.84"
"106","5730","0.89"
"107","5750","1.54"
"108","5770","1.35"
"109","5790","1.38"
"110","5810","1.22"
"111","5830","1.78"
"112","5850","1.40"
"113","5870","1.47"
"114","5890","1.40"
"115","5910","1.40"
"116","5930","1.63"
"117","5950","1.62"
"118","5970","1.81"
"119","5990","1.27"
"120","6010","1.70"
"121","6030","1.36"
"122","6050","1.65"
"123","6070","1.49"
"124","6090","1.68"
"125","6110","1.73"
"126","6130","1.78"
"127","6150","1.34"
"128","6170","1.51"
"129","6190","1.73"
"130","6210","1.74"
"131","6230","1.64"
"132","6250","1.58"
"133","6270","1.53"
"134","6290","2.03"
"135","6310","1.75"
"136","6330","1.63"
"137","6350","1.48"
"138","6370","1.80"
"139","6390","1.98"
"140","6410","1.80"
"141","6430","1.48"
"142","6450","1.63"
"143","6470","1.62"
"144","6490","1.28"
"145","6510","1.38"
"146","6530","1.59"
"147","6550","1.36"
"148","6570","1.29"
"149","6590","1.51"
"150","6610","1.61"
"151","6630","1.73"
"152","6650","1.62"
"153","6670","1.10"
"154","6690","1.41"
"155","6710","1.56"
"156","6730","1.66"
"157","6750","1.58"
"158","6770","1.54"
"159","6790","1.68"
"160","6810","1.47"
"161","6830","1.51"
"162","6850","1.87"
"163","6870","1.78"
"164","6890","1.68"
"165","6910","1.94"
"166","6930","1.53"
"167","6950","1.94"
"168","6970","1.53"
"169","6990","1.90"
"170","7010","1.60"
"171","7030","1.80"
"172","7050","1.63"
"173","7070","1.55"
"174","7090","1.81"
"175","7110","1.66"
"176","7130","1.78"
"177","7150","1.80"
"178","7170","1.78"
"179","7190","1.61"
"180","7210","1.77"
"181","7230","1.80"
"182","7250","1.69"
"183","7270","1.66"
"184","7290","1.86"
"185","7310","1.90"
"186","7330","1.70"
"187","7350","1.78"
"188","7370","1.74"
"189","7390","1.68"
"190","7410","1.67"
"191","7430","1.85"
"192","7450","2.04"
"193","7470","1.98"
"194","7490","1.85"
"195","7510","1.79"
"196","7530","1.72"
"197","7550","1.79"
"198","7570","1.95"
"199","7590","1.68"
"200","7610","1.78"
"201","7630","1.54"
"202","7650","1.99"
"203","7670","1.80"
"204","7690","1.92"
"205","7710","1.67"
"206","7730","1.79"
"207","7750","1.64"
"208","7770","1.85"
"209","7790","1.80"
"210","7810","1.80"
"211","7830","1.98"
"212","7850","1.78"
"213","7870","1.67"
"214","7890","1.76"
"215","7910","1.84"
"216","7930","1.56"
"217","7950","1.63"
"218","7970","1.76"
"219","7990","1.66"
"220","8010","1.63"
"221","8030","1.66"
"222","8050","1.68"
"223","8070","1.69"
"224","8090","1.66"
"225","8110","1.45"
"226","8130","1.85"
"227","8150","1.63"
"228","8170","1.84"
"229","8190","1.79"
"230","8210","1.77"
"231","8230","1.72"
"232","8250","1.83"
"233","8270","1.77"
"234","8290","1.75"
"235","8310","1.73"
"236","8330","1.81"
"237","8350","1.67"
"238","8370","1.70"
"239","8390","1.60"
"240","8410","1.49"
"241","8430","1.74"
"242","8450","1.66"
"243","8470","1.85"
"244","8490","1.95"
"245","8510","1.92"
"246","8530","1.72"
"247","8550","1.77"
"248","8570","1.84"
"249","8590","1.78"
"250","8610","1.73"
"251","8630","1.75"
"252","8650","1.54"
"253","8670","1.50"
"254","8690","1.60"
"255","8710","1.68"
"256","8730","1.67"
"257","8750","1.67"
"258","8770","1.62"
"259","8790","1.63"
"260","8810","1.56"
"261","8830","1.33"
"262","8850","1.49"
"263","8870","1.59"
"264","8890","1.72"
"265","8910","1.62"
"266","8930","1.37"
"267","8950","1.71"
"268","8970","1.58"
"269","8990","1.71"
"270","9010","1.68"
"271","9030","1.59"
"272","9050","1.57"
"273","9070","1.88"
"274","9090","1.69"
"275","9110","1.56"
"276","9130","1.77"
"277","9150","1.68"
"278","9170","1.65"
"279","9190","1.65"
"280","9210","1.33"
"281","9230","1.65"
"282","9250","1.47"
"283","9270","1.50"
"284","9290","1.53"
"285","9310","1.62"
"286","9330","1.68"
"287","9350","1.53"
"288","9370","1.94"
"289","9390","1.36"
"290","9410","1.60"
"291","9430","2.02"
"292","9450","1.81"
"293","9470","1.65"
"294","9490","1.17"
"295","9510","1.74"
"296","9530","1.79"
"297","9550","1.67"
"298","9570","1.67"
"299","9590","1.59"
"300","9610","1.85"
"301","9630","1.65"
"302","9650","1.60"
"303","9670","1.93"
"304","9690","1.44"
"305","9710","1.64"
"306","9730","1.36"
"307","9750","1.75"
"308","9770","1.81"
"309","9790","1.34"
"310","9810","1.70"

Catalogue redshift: 0.29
